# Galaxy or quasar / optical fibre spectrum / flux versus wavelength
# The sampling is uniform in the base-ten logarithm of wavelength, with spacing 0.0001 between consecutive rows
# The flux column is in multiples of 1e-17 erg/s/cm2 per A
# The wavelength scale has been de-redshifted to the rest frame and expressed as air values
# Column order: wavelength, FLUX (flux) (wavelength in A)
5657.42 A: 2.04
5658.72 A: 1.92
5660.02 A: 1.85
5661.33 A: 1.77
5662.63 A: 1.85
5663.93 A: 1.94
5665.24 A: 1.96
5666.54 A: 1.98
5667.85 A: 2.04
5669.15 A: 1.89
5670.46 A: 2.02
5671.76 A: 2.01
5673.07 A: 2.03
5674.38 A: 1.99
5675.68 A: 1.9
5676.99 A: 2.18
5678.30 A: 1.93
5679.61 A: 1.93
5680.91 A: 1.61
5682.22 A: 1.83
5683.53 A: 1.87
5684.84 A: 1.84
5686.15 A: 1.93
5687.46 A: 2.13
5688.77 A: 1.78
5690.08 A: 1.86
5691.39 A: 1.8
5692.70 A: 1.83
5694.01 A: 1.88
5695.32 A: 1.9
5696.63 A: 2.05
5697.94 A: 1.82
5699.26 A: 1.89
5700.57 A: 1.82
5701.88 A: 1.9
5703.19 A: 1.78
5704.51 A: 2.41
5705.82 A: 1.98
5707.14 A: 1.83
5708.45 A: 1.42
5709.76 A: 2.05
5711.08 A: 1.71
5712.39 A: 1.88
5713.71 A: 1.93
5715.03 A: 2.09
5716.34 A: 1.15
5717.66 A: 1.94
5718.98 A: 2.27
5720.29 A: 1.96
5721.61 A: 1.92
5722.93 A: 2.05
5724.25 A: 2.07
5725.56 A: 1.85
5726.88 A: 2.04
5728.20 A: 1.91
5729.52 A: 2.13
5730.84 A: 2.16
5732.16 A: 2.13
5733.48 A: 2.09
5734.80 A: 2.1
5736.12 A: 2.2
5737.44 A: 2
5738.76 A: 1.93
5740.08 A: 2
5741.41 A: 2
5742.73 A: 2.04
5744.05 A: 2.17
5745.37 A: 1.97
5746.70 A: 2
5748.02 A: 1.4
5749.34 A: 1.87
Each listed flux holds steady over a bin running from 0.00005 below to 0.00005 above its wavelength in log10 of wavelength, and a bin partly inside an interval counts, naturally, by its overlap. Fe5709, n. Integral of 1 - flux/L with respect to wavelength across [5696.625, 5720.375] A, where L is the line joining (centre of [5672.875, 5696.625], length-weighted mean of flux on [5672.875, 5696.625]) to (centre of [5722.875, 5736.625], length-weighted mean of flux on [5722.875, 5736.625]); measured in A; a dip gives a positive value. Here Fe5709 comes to 1.3 A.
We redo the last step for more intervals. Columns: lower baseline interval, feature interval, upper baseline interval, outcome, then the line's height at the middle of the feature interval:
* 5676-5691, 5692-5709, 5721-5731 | 0.5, 1.94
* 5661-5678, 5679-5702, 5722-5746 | 1.4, 1.99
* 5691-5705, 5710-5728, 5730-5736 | 1.1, 2.04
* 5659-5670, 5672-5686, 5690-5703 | -0.1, 1.89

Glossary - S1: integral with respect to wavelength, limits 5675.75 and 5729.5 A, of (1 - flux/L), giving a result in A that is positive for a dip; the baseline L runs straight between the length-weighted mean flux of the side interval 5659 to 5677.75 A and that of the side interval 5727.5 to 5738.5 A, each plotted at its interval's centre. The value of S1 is 3.2 A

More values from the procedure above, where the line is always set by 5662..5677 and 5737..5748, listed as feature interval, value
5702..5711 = 0.36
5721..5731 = -0.16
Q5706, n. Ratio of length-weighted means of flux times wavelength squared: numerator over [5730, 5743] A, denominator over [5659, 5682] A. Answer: 1.1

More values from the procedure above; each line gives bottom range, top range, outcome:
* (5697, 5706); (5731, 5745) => 1.08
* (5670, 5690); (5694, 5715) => 0.99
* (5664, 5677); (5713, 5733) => 1.01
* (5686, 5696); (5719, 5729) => 1.07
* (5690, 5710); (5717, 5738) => 1.10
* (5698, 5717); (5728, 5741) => 1.13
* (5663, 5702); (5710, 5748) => 1.05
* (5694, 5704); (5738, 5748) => 1.06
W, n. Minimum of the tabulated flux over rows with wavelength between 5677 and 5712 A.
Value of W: 1.42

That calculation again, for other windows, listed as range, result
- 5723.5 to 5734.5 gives 1.85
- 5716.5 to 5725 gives 1.92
